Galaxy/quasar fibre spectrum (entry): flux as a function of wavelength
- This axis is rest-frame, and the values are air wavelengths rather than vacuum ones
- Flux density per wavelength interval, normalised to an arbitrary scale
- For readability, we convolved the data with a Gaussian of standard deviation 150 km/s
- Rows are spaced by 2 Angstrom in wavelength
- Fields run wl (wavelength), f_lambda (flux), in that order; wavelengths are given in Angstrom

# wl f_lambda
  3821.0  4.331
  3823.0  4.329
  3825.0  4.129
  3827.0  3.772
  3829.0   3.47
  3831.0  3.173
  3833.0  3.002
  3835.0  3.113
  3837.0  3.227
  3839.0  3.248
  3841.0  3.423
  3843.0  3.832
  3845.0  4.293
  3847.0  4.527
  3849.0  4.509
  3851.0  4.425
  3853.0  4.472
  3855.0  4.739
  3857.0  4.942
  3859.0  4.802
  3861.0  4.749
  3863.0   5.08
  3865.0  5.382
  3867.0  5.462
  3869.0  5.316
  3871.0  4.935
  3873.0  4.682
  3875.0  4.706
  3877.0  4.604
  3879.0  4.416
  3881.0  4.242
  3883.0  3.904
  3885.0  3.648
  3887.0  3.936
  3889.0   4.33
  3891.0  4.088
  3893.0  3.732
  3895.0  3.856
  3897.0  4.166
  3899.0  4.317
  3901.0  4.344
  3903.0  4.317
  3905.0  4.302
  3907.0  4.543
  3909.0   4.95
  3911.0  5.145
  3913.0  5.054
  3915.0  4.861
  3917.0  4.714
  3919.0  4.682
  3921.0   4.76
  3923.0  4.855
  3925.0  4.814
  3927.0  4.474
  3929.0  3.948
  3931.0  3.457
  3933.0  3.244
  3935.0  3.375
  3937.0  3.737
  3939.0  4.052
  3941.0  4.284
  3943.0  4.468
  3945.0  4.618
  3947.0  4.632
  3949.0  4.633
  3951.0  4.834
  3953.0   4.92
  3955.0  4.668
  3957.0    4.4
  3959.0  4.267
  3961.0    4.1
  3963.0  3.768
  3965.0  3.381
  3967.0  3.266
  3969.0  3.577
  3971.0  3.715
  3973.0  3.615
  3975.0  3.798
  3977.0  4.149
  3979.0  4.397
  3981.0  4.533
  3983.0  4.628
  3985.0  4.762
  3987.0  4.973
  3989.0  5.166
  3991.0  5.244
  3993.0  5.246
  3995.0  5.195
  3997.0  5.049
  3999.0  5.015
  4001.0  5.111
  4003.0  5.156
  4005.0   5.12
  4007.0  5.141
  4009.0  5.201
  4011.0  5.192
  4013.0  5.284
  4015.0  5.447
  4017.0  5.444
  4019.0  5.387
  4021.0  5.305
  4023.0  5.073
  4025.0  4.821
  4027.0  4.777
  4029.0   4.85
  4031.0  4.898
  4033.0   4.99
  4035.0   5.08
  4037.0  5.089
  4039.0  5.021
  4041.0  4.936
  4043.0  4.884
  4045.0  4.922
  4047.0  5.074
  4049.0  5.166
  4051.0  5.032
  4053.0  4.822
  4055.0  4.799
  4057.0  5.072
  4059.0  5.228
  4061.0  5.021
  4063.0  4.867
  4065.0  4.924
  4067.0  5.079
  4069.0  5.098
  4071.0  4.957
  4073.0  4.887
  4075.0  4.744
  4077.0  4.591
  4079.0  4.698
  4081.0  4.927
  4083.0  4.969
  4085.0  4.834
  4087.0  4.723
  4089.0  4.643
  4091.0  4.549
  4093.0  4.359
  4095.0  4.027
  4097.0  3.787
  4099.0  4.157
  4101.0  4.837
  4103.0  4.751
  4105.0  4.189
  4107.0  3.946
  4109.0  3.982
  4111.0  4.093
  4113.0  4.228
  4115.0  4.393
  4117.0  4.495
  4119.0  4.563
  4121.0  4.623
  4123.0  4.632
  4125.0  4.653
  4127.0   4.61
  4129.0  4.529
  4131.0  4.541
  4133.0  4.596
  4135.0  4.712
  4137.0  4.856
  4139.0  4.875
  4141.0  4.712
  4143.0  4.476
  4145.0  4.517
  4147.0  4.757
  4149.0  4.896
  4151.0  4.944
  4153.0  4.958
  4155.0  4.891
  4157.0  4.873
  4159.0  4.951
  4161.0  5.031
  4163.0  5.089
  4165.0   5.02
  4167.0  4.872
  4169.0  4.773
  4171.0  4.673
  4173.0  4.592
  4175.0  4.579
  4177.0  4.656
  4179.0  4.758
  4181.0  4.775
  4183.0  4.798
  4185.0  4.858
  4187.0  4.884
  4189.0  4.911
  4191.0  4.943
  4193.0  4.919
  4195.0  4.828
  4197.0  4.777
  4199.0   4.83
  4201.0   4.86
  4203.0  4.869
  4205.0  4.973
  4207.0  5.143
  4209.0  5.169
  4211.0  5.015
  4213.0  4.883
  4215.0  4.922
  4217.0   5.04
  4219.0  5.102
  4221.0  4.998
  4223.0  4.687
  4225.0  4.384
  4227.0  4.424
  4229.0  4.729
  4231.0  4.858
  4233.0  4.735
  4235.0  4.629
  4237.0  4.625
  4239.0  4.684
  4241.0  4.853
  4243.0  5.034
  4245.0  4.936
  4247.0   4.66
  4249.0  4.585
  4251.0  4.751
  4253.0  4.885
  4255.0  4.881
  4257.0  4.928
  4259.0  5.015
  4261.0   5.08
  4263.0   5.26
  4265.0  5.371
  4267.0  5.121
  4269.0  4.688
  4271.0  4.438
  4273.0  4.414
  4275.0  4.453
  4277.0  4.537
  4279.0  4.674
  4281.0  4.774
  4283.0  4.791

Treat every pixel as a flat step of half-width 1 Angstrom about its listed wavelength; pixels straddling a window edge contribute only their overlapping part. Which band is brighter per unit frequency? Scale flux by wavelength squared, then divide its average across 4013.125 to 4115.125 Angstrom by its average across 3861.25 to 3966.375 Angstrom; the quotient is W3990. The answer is 1.2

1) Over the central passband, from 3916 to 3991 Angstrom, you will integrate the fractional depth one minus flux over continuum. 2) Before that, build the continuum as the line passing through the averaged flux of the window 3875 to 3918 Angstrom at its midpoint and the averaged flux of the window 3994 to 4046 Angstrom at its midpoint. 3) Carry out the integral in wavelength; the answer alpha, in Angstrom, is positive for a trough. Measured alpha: 6.7 Angstrom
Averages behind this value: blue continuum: 4.36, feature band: 4.27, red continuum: 5.09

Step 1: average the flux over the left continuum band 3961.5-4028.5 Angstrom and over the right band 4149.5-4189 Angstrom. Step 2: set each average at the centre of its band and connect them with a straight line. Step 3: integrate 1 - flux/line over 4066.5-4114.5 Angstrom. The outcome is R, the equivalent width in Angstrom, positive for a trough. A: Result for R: 2.5 Angstrom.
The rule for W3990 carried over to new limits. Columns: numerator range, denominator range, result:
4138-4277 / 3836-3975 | 1.30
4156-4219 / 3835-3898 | 1.31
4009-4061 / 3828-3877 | 1.29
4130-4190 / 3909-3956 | 1.20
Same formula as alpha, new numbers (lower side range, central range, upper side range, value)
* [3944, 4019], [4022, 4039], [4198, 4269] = -0.9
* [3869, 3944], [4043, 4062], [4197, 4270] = -1.8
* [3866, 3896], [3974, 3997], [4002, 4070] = 0.5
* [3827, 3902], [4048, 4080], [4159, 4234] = -2.3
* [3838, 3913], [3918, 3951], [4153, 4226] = 1.9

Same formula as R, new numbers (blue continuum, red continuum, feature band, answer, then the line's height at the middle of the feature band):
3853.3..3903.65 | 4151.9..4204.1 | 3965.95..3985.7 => 2.51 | 4.62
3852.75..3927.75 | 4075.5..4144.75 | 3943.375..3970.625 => 2.02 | 4.57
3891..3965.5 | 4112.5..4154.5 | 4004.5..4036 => -4.51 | 4.48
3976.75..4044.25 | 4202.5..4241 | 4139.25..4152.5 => 0.46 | 4.9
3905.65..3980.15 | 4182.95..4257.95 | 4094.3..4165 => 1.12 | 4.66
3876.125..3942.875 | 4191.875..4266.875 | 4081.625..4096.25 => 0.10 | 4.61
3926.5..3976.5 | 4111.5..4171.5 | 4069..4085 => -1.25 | 4.49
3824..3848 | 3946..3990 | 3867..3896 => -3.96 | 3.84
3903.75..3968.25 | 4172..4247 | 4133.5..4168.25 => -0.89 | 4.72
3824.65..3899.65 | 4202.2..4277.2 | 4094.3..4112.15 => 1.62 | 4.62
